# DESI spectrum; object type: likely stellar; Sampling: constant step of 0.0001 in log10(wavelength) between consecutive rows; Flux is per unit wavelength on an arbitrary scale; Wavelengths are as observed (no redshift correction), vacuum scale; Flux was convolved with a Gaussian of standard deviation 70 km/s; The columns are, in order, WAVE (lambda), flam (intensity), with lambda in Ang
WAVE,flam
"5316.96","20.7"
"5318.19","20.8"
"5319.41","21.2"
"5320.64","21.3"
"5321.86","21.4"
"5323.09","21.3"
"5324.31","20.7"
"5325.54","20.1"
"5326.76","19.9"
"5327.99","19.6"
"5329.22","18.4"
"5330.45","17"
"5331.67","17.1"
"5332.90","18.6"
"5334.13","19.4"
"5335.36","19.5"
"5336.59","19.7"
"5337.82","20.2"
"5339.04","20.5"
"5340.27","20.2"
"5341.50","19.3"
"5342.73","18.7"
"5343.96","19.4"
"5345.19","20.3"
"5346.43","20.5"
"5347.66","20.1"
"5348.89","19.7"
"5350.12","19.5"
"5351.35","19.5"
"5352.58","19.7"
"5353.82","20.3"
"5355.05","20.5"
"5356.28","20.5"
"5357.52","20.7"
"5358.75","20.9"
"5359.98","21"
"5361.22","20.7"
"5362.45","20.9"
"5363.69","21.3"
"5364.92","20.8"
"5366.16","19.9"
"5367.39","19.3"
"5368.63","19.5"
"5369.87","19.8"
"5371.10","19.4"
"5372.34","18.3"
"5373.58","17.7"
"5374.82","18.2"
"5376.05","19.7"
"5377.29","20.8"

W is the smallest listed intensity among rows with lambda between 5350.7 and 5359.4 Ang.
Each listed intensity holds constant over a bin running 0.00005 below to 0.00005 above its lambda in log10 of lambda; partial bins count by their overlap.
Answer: 19.5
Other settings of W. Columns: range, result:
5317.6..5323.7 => 20.8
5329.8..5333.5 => 17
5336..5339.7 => 19.7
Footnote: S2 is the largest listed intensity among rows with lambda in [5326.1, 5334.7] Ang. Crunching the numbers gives 19.9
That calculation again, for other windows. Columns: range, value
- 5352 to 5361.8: 21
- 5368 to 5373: 19.8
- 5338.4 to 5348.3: 20.5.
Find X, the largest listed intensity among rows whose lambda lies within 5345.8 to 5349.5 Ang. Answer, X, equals 20.5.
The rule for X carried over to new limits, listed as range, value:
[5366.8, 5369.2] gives 19.5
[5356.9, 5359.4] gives 20.9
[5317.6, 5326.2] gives 21.4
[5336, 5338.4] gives 20.2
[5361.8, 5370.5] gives 21.3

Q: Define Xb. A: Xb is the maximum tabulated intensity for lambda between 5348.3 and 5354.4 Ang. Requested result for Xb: 20.3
